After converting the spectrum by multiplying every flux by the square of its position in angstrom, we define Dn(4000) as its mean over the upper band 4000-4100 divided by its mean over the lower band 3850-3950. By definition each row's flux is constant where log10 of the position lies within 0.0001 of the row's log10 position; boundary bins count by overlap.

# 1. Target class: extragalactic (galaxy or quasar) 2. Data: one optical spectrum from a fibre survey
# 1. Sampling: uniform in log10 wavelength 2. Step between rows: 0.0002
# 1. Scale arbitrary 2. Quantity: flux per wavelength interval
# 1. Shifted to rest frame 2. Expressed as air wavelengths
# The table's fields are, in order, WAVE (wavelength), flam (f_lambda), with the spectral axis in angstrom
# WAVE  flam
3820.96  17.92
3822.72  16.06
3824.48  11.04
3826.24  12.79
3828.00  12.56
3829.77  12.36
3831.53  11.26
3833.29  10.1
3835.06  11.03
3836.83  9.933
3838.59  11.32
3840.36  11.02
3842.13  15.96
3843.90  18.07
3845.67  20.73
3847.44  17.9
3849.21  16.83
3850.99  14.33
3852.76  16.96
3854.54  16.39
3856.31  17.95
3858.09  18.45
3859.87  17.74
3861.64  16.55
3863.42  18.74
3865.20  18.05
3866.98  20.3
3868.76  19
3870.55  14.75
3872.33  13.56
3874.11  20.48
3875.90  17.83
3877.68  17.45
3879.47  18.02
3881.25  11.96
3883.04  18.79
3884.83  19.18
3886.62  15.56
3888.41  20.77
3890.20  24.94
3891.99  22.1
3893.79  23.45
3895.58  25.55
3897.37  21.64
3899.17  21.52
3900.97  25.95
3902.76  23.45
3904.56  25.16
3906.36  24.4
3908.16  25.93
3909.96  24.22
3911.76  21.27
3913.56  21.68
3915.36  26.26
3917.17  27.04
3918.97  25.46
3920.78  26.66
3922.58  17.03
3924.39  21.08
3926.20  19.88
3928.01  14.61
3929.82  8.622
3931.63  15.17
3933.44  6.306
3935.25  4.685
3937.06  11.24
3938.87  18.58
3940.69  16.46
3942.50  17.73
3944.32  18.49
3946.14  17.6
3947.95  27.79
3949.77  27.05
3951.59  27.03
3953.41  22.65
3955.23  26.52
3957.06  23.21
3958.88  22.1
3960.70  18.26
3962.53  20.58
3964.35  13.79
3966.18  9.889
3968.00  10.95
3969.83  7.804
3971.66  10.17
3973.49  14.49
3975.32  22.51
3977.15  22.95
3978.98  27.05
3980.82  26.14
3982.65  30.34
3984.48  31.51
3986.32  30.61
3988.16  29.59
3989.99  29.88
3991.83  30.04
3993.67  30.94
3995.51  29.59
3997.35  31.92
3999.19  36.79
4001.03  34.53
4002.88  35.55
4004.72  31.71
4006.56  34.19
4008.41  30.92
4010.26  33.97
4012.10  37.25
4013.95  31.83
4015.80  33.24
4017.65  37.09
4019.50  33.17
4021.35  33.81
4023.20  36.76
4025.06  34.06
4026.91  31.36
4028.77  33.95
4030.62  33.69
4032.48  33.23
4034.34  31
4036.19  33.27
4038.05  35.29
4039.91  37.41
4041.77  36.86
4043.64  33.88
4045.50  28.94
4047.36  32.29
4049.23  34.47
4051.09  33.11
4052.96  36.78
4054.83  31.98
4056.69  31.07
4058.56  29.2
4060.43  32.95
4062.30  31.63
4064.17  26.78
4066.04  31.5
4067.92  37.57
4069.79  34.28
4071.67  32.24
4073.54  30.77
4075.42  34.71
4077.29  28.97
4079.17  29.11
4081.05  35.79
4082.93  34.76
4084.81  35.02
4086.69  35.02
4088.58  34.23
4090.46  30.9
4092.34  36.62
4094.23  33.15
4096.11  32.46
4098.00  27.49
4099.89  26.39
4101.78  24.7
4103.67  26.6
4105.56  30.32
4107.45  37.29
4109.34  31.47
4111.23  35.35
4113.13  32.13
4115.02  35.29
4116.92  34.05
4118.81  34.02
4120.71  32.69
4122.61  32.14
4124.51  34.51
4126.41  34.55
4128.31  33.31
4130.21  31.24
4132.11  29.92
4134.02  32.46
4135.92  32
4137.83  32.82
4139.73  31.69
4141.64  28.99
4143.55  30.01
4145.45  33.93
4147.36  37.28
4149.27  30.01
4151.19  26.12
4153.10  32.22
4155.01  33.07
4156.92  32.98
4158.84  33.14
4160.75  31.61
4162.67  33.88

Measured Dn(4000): 1.86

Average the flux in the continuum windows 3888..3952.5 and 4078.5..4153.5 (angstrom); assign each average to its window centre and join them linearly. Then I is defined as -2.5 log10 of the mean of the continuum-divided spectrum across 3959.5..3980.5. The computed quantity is 0.39 mag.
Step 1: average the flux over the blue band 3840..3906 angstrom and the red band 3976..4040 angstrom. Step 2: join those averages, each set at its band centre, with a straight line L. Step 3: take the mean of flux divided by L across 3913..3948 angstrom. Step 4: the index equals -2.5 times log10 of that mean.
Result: 0.34 mag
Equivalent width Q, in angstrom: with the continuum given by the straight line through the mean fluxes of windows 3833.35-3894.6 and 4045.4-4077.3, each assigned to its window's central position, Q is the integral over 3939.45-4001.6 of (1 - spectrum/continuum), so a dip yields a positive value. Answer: 5.2 angstrom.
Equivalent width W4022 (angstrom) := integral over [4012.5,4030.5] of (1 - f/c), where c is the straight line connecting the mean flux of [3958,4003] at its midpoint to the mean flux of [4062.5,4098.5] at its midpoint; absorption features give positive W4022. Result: -4.1 angstrom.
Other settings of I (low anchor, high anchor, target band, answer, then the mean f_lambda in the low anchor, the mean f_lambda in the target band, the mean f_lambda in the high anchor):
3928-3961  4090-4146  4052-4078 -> -0.16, 18.2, 32.2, 31.9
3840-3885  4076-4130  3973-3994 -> -0.10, 17.2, 27.3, 32.4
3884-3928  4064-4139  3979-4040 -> -0.17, 22.8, 32.7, 32.4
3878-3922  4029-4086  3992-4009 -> -0.13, 22.4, 32.8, 33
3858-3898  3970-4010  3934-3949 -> 0.43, 18.9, 16.4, 28.3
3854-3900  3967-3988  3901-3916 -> -0.22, 18.9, 24.1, 21.6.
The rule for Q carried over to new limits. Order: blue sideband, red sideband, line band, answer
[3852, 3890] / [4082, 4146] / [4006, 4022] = -4.7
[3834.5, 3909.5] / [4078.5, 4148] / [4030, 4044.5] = -3.2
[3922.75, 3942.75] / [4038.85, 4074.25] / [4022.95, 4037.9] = -2.3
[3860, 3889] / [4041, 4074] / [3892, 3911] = -4.1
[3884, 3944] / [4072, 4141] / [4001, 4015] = -4.1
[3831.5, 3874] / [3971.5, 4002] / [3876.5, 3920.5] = -4.5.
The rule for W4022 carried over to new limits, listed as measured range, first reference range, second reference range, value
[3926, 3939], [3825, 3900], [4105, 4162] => 5.8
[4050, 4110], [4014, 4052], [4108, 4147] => 2.2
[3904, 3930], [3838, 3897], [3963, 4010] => -1.4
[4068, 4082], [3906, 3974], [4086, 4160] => -2.0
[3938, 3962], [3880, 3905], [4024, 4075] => 3.6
